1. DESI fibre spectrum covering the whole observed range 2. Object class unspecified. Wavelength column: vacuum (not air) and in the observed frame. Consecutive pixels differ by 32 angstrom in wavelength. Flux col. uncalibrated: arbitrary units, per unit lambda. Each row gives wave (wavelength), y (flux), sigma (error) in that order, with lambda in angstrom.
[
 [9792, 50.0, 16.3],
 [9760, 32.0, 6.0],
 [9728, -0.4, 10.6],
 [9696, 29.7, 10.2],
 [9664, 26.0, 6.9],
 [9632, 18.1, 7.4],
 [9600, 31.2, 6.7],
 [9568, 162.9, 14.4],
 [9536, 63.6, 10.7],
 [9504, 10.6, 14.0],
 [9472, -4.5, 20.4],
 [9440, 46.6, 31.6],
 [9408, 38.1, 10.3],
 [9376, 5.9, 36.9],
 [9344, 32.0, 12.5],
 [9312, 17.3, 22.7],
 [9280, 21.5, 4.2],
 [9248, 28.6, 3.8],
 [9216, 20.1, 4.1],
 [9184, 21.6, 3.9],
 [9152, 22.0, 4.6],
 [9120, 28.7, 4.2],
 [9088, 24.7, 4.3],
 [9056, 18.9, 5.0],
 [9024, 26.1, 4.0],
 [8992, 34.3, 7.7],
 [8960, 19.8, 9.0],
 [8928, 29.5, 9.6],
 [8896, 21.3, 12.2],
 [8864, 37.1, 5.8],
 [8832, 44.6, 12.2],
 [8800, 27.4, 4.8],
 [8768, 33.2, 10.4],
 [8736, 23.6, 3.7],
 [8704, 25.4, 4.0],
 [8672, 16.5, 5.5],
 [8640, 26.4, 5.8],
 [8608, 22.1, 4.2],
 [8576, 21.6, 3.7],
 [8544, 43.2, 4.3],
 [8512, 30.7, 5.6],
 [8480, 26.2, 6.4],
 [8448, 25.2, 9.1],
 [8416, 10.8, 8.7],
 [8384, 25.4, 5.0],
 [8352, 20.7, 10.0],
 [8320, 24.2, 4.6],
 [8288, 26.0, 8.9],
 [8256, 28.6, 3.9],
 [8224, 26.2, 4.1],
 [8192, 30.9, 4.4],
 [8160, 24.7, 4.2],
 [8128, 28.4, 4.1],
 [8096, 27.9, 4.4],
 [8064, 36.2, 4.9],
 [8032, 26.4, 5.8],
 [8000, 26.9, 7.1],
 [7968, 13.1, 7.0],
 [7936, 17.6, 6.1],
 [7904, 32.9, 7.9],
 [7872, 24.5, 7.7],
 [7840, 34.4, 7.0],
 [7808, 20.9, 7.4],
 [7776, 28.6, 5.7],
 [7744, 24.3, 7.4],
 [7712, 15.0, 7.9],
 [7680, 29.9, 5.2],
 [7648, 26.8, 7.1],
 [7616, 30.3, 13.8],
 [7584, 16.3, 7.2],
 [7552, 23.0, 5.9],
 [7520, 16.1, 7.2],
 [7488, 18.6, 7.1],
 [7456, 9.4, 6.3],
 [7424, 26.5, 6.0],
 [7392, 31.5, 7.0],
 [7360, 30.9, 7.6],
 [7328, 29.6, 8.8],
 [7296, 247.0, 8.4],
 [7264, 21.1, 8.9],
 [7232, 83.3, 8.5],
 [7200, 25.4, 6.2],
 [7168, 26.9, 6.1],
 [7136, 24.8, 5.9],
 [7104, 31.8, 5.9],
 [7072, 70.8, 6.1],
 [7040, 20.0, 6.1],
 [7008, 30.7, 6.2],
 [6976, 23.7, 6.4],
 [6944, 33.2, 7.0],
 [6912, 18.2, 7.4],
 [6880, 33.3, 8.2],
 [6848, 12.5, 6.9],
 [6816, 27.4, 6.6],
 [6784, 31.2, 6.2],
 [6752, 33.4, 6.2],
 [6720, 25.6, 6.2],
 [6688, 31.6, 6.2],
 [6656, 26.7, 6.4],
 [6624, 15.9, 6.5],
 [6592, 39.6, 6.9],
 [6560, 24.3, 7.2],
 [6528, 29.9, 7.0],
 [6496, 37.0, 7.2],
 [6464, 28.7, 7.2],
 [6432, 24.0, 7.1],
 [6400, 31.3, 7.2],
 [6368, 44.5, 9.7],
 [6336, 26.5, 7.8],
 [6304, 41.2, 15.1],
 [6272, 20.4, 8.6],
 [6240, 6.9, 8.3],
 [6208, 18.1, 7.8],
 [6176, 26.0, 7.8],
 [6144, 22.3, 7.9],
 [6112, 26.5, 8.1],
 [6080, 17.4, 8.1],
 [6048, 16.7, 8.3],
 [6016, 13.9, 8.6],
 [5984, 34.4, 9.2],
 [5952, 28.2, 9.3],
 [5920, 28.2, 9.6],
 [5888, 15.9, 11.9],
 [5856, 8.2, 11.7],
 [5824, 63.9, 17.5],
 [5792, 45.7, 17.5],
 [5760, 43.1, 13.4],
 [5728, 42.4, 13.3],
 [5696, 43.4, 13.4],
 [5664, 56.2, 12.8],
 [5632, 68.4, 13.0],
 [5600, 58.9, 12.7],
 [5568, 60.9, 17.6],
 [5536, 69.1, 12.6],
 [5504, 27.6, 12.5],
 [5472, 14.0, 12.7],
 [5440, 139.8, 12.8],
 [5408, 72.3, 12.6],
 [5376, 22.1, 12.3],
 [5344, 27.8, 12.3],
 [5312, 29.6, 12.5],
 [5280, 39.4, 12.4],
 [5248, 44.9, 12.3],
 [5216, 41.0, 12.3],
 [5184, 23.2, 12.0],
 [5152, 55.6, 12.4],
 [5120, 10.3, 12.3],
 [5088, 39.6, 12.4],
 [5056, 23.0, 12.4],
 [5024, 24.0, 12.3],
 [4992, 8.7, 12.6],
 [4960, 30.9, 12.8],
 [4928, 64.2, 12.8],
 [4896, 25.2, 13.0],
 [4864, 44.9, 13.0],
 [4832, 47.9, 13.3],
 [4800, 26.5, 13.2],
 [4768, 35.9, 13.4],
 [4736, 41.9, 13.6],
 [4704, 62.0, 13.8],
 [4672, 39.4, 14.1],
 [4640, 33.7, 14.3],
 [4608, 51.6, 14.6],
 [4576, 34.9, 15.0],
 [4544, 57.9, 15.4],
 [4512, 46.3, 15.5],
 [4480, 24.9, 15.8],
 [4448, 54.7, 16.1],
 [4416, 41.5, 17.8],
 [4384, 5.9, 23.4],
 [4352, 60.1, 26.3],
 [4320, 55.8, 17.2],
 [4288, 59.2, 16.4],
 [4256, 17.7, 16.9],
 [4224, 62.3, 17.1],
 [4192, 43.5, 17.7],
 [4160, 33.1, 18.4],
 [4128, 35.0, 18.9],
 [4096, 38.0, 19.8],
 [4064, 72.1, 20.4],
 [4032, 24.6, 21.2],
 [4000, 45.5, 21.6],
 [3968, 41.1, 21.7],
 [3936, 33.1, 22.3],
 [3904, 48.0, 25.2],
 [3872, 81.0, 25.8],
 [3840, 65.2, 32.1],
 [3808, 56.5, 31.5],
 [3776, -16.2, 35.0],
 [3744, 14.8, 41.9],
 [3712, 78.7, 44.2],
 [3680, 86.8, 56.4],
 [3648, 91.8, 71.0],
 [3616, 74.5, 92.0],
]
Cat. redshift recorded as 0.46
